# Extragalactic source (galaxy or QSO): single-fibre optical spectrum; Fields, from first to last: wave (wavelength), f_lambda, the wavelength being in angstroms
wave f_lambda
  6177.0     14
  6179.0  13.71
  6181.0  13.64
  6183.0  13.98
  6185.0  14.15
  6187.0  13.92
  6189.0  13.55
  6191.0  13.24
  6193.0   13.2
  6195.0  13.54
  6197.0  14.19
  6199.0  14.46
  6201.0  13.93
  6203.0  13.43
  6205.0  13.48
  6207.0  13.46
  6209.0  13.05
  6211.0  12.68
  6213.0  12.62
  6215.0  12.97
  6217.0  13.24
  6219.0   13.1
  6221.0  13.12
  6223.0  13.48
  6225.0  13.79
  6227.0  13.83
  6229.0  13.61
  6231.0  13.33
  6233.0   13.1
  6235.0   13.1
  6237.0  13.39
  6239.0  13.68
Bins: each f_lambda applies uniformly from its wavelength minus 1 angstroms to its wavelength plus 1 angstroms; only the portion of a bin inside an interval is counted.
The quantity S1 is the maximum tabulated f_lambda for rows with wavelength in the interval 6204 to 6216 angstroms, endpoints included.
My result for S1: 13.48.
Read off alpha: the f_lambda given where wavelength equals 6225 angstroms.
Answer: 13.79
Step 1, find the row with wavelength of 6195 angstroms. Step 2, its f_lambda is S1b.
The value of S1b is 13.54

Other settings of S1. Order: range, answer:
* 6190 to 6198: 14.19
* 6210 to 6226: 13.79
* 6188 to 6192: 13.55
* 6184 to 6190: 14.15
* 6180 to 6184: 13.98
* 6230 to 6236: 13.33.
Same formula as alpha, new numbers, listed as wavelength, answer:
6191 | 13.24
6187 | 13.92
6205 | 13.48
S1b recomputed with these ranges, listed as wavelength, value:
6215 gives 12.97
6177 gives 14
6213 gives 12.62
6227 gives 13.83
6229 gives 13.61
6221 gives 13.12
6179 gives 13.71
